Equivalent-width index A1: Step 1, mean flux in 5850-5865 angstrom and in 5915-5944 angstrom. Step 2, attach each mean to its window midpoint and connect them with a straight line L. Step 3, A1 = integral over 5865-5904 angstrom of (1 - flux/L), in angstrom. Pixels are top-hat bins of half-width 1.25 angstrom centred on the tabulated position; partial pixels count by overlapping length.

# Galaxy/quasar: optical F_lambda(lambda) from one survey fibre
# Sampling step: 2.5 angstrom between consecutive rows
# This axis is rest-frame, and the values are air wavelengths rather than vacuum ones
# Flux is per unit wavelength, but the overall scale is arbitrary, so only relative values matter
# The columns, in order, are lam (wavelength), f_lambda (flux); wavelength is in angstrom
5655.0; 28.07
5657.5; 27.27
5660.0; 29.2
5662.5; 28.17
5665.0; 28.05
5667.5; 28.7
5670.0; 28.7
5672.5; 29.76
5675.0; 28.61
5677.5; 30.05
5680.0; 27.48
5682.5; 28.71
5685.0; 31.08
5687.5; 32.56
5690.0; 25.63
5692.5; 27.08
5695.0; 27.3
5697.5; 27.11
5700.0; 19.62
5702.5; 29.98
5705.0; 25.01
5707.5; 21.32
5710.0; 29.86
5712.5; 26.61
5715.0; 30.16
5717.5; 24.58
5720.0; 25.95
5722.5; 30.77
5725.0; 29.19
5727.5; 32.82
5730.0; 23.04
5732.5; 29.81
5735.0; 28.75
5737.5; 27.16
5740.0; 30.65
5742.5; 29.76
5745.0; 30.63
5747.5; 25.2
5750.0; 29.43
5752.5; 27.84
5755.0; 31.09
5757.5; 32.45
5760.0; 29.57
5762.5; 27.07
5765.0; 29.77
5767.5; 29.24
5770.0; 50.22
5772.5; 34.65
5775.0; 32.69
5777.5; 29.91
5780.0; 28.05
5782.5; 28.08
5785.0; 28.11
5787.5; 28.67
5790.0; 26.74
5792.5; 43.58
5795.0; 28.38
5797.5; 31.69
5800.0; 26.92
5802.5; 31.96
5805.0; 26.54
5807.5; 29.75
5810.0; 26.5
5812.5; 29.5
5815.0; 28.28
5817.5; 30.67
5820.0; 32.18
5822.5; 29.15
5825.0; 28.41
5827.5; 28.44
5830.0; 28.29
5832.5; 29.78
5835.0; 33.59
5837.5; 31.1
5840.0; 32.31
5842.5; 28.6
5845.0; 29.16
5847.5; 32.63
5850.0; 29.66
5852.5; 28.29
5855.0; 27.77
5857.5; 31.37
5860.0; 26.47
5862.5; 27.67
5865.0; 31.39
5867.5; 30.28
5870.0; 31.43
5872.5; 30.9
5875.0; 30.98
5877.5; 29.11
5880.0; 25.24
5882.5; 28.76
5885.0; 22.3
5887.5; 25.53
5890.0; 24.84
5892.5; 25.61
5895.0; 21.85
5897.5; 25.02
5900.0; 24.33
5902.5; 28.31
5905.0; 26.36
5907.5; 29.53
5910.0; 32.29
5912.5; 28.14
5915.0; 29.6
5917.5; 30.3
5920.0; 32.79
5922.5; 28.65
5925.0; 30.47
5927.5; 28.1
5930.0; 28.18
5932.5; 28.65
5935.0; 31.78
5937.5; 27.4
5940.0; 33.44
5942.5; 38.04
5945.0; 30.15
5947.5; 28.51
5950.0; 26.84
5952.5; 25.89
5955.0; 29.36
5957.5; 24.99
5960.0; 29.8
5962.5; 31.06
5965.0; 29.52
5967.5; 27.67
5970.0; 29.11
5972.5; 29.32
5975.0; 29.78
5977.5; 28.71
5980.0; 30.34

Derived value 3.0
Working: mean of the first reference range 28.7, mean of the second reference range 30.7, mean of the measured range 27.1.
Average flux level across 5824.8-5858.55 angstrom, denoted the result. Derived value 30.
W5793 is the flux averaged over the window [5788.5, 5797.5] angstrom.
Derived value 32.6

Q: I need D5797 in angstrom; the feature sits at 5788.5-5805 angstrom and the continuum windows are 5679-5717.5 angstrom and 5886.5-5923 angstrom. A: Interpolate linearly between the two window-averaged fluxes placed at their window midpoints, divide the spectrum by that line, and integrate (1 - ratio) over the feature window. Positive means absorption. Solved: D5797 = -2.3 angstrom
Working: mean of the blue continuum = 27.2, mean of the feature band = 31.1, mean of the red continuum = 27.5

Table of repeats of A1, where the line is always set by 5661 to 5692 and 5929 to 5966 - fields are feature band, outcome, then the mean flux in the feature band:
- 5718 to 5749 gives 0.5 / 28.6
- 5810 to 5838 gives -0.5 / 29.8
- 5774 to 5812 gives -0.8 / 29.8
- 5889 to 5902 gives 2.2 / 24.5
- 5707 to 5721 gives 1.1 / 26.7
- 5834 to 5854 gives -0.9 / 30.6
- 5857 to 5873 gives -0.2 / 29.8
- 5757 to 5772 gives -2.1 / 33.2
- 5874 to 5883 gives 0.3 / 28.4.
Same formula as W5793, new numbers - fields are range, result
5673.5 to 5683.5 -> 28.7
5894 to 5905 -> 25.1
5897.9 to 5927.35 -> 29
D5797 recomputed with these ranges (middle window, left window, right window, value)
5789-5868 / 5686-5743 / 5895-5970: -4.41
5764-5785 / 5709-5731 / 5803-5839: -2.69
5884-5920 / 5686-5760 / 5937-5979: 2.65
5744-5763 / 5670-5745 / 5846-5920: -0.79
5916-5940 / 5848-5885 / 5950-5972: -0.99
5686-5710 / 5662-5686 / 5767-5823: 2.38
